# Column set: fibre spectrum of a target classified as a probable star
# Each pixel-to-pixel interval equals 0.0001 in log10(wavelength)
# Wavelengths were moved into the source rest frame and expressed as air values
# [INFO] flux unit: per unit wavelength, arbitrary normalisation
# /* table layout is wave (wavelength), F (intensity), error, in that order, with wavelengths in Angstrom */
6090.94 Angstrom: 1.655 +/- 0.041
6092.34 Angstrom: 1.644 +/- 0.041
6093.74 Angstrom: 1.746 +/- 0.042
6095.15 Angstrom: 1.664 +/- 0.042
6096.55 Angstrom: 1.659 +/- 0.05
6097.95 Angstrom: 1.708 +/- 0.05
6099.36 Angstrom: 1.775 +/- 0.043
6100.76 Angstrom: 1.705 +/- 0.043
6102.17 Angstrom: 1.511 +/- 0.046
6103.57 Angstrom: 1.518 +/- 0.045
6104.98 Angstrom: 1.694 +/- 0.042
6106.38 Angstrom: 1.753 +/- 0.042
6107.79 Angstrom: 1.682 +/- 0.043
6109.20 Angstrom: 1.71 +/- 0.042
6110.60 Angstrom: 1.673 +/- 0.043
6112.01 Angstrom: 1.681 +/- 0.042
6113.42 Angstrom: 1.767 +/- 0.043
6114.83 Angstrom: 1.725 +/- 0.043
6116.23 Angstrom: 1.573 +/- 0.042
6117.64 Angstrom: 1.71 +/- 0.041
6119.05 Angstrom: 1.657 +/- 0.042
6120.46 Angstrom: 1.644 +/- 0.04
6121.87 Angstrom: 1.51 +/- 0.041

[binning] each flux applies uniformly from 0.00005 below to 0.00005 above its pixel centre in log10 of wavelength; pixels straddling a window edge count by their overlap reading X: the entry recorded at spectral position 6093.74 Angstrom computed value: 1.746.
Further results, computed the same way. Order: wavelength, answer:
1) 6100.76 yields 1.705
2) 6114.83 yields 1.725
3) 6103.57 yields 1.518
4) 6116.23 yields 1.573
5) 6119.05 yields 1.657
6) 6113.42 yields 1.767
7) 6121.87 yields 1.51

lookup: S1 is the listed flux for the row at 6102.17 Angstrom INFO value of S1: 1.511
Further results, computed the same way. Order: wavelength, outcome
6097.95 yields 1.708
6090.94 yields 1.655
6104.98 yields 1.694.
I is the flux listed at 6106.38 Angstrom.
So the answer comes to 1.753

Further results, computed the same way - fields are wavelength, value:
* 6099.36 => 1.775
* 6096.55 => 1.659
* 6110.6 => 1.673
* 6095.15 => 1.664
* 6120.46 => 1.644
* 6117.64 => 1.71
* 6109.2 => 1.71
